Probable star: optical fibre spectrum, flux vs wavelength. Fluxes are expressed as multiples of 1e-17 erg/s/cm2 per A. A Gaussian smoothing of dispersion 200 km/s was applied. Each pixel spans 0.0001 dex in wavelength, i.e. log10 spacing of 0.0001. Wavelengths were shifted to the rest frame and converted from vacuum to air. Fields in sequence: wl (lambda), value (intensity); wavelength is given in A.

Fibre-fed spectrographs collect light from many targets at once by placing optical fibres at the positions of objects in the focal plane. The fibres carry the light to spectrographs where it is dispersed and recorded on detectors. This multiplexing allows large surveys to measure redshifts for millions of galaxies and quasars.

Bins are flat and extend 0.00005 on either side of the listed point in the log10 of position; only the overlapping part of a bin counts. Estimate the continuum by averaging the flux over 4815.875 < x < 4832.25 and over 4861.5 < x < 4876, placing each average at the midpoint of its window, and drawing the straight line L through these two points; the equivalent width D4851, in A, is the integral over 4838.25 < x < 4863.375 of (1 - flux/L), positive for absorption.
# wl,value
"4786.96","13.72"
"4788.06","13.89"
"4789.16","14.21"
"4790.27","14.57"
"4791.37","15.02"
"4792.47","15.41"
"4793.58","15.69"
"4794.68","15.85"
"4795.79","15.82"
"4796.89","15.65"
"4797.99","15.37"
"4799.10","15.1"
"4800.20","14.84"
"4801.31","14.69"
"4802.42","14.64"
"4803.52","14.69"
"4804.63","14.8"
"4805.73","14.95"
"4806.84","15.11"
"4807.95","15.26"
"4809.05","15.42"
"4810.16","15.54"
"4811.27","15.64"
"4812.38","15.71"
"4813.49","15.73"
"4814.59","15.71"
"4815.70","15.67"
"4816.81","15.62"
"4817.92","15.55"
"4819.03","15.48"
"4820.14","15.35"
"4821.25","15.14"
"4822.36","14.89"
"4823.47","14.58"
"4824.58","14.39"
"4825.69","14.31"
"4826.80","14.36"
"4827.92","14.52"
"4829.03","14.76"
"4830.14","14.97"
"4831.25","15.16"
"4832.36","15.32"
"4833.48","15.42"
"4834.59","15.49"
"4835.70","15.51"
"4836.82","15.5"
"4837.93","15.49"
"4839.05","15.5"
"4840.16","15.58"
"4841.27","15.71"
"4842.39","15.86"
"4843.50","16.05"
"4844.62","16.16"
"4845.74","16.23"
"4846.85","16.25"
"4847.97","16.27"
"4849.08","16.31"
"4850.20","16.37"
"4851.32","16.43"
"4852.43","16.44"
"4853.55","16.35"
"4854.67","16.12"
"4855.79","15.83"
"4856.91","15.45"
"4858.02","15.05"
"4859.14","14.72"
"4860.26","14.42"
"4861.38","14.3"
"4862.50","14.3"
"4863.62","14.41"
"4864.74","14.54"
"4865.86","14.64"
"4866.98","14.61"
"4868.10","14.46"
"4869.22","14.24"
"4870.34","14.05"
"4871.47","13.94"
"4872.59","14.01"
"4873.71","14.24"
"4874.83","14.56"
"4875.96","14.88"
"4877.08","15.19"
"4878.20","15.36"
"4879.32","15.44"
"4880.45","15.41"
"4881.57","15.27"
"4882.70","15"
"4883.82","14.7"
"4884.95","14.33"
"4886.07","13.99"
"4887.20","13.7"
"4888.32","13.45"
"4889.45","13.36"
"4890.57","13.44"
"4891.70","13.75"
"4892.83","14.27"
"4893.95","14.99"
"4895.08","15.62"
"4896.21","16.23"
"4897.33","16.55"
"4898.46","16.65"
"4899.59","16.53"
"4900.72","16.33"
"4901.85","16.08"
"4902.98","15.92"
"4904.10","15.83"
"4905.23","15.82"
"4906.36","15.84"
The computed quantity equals -1.9 A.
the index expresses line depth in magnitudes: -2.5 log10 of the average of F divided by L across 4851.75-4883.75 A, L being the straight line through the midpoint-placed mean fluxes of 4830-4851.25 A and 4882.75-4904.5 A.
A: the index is 0.035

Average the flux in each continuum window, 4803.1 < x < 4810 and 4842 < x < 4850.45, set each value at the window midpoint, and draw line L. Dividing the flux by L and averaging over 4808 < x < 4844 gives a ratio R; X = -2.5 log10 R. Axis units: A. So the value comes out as 0.021 mag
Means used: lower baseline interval 15.1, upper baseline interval 16.2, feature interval 15.3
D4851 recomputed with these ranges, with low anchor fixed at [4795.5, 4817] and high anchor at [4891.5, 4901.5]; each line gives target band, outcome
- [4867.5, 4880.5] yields 0.84 A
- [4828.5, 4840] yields 0.08 A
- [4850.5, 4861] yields -0.07 A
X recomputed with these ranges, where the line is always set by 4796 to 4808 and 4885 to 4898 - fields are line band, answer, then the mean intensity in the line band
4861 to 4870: 0.016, 14.4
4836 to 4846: -0.068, 15.8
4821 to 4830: 0.020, 14.6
